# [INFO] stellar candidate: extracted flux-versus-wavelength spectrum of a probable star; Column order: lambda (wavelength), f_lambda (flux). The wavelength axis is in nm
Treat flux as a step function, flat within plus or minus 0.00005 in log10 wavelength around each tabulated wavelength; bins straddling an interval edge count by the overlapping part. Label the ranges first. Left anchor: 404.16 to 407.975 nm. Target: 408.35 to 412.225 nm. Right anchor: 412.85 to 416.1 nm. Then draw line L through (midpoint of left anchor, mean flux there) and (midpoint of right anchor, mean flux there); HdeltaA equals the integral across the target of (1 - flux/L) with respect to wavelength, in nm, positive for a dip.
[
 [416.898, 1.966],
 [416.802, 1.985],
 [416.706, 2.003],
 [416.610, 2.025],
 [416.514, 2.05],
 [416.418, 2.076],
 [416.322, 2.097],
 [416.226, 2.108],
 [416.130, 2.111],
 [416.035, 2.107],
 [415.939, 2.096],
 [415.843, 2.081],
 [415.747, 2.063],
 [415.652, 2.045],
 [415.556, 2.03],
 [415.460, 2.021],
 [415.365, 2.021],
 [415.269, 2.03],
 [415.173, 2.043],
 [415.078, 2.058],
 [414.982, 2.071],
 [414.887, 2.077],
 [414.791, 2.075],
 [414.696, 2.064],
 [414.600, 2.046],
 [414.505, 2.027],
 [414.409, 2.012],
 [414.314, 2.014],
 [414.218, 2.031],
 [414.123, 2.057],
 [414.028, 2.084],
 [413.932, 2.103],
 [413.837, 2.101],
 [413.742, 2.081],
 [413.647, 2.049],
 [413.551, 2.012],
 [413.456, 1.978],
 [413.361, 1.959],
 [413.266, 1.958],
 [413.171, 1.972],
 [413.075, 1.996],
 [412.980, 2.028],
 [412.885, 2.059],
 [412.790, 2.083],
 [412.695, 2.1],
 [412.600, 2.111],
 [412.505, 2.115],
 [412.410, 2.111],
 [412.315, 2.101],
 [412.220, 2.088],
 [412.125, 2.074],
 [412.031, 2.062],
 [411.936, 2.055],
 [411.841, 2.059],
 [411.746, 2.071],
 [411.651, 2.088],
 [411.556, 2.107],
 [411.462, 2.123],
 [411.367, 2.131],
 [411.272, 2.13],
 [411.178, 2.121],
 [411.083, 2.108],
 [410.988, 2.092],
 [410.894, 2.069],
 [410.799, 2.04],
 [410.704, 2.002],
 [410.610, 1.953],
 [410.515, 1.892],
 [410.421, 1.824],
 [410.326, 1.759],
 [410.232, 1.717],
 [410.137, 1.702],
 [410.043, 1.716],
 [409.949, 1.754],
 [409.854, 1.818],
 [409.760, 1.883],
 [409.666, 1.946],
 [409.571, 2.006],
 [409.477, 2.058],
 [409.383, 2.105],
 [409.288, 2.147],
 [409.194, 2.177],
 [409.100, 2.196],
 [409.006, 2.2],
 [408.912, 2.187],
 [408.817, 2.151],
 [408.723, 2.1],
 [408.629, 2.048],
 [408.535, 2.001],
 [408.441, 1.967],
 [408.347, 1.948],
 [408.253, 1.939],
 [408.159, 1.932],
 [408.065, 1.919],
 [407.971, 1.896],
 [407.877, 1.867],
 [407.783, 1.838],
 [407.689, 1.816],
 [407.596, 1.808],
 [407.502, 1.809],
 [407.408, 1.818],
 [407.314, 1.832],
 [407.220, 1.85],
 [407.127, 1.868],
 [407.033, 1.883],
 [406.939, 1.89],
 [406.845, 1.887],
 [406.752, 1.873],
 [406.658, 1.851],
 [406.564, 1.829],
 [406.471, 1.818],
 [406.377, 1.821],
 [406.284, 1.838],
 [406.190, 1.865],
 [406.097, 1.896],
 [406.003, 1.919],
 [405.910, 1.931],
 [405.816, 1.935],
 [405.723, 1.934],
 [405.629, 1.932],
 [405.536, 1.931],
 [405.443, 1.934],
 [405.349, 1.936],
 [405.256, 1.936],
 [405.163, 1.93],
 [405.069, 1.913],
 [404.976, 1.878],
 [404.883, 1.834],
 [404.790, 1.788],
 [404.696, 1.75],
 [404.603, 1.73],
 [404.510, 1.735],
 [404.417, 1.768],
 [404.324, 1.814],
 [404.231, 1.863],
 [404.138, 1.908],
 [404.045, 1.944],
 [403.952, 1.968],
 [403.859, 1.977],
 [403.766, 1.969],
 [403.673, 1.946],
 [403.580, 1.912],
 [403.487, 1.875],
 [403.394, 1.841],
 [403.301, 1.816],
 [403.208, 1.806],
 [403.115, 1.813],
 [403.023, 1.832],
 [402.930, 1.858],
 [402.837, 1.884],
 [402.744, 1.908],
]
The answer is -0.128 nm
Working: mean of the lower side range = 1.86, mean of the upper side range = 2.04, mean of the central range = 2.02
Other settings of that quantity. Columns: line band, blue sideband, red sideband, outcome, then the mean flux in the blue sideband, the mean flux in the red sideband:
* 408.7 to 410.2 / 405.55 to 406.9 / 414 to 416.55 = -0.05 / 1.88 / 2.06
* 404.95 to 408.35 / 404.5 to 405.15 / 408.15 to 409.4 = 0.09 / 1.81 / 2.08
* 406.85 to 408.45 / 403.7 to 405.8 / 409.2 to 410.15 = 0.03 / 1.88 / 1.93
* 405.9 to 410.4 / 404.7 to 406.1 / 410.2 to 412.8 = 0.11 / 1.9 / 2.04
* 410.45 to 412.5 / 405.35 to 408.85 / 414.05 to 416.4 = -0.09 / 1.9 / 2.06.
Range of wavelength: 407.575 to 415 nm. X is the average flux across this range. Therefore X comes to 2.02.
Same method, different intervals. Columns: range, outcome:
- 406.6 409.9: 1.96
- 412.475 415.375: 2.05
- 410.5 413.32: 2.06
